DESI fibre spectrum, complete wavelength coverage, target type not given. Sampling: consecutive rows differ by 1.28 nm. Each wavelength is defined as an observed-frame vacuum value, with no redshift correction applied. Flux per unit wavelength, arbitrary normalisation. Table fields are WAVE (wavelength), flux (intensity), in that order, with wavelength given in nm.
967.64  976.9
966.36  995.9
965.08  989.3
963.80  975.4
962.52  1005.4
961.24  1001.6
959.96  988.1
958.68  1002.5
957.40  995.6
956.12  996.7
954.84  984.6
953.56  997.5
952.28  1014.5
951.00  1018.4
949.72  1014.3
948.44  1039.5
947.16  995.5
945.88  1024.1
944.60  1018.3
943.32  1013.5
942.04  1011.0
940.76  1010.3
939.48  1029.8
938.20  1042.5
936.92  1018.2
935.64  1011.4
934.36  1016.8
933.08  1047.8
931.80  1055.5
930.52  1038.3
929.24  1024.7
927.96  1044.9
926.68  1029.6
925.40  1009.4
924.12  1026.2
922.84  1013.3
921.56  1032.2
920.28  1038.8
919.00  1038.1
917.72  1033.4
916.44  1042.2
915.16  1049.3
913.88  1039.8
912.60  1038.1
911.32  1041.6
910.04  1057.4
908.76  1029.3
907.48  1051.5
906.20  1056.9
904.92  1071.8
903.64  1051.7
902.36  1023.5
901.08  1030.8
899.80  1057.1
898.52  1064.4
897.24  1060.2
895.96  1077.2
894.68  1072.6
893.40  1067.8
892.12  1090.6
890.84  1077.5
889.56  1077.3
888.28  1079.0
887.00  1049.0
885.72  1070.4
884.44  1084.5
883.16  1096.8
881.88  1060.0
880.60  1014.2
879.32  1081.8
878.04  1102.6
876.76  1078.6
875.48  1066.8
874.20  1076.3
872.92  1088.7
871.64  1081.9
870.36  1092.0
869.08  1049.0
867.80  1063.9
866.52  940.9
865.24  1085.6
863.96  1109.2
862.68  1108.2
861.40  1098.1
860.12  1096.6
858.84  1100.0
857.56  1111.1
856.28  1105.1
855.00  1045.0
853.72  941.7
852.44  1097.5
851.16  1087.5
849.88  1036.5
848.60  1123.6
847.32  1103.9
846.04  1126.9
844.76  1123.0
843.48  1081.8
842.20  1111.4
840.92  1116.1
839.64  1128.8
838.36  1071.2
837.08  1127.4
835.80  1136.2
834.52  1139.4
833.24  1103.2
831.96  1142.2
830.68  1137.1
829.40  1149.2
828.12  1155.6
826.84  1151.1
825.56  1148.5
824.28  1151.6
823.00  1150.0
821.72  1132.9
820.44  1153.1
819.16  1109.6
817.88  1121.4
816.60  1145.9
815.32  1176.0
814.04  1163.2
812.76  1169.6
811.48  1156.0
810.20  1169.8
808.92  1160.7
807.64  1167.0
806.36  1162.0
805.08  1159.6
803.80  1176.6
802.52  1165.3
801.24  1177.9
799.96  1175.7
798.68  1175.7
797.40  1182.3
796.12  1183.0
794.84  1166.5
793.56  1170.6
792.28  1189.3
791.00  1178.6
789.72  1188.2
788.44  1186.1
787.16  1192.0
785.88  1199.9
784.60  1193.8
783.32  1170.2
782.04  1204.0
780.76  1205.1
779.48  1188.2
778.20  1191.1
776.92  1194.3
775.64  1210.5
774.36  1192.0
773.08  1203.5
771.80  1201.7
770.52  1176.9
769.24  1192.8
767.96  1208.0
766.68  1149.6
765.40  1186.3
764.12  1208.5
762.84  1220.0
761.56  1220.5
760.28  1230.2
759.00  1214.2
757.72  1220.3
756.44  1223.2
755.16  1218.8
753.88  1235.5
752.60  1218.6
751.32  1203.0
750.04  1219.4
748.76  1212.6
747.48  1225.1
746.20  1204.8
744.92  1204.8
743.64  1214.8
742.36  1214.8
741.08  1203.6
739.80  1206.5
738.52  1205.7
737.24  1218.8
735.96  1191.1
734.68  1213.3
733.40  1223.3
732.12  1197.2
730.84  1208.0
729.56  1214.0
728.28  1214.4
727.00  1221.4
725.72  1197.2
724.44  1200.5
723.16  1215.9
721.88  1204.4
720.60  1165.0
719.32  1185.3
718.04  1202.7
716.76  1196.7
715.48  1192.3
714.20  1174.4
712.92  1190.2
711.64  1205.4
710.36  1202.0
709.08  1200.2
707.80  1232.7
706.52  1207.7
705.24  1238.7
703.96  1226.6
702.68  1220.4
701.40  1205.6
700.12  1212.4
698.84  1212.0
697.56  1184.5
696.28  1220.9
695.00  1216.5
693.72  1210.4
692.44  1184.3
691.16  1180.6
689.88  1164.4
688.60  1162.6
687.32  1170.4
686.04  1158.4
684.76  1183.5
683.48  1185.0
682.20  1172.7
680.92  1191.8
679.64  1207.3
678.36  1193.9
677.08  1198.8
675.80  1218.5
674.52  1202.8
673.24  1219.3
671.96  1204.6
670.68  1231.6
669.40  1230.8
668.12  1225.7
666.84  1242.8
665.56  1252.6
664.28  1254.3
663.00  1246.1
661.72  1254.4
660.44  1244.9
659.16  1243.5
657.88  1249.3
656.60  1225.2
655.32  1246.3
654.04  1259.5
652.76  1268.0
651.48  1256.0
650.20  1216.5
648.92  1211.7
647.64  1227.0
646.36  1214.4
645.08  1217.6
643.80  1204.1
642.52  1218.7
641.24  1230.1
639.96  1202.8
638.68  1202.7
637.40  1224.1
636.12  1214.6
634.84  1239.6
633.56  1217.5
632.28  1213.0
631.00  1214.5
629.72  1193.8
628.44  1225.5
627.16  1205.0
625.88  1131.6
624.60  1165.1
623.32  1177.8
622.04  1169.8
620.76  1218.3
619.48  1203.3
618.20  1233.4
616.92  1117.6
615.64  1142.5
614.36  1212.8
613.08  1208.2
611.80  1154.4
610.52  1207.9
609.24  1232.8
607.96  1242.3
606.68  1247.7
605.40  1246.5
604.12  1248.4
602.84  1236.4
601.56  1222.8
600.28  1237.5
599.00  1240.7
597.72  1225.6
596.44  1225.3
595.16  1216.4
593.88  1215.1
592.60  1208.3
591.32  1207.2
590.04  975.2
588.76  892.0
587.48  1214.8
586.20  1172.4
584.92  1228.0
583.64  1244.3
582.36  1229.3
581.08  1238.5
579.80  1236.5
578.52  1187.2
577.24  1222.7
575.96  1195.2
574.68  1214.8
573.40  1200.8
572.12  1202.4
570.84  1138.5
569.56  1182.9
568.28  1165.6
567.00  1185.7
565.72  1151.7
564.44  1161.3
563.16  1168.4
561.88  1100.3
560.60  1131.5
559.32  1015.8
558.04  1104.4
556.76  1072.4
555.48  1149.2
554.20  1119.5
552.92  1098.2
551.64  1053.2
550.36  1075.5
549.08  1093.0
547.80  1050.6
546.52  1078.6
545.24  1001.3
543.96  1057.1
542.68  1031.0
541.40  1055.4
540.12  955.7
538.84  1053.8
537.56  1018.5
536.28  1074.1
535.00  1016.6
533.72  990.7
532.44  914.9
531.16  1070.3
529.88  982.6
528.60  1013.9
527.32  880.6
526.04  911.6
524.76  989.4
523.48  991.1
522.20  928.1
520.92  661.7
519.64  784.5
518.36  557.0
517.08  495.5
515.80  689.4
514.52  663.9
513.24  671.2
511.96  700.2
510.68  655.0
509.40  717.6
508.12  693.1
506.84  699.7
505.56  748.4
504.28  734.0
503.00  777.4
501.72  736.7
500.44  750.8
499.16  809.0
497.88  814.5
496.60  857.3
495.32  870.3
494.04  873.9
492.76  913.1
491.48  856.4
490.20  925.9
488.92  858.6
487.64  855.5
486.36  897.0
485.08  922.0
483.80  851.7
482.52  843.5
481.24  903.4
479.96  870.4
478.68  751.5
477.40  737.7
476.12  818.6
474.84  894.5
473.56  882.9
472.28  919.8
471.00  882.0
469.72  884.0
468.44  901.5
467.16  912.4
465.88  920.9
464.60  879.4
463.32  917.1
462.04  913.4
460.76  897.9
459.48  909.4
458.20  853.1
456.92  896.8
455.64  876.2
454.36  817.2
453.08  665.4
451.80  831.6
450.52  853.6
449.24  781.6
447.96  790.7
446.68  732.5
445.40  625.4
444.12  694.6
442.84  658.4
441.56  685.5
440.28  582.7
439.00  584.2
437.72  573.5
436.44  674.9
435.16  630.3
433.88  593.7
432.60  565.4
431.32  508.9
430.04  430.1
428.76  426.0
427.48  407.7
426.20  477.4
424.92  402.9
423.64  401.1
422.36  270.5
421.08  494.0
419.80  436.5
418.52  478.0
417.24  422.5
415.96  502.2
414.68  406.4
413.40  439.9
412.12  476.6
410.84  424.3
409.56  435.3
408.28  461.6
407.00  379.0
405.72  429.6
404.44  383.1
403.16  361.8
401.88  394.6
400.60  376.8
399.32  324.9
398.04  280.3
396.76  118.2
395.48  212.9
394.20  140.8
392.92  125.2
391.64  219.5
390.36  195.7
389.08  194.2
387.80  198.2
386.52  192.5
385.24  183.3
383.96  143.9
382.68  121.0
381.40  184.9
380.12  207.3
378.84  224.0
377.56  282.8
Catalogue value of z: 0.000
